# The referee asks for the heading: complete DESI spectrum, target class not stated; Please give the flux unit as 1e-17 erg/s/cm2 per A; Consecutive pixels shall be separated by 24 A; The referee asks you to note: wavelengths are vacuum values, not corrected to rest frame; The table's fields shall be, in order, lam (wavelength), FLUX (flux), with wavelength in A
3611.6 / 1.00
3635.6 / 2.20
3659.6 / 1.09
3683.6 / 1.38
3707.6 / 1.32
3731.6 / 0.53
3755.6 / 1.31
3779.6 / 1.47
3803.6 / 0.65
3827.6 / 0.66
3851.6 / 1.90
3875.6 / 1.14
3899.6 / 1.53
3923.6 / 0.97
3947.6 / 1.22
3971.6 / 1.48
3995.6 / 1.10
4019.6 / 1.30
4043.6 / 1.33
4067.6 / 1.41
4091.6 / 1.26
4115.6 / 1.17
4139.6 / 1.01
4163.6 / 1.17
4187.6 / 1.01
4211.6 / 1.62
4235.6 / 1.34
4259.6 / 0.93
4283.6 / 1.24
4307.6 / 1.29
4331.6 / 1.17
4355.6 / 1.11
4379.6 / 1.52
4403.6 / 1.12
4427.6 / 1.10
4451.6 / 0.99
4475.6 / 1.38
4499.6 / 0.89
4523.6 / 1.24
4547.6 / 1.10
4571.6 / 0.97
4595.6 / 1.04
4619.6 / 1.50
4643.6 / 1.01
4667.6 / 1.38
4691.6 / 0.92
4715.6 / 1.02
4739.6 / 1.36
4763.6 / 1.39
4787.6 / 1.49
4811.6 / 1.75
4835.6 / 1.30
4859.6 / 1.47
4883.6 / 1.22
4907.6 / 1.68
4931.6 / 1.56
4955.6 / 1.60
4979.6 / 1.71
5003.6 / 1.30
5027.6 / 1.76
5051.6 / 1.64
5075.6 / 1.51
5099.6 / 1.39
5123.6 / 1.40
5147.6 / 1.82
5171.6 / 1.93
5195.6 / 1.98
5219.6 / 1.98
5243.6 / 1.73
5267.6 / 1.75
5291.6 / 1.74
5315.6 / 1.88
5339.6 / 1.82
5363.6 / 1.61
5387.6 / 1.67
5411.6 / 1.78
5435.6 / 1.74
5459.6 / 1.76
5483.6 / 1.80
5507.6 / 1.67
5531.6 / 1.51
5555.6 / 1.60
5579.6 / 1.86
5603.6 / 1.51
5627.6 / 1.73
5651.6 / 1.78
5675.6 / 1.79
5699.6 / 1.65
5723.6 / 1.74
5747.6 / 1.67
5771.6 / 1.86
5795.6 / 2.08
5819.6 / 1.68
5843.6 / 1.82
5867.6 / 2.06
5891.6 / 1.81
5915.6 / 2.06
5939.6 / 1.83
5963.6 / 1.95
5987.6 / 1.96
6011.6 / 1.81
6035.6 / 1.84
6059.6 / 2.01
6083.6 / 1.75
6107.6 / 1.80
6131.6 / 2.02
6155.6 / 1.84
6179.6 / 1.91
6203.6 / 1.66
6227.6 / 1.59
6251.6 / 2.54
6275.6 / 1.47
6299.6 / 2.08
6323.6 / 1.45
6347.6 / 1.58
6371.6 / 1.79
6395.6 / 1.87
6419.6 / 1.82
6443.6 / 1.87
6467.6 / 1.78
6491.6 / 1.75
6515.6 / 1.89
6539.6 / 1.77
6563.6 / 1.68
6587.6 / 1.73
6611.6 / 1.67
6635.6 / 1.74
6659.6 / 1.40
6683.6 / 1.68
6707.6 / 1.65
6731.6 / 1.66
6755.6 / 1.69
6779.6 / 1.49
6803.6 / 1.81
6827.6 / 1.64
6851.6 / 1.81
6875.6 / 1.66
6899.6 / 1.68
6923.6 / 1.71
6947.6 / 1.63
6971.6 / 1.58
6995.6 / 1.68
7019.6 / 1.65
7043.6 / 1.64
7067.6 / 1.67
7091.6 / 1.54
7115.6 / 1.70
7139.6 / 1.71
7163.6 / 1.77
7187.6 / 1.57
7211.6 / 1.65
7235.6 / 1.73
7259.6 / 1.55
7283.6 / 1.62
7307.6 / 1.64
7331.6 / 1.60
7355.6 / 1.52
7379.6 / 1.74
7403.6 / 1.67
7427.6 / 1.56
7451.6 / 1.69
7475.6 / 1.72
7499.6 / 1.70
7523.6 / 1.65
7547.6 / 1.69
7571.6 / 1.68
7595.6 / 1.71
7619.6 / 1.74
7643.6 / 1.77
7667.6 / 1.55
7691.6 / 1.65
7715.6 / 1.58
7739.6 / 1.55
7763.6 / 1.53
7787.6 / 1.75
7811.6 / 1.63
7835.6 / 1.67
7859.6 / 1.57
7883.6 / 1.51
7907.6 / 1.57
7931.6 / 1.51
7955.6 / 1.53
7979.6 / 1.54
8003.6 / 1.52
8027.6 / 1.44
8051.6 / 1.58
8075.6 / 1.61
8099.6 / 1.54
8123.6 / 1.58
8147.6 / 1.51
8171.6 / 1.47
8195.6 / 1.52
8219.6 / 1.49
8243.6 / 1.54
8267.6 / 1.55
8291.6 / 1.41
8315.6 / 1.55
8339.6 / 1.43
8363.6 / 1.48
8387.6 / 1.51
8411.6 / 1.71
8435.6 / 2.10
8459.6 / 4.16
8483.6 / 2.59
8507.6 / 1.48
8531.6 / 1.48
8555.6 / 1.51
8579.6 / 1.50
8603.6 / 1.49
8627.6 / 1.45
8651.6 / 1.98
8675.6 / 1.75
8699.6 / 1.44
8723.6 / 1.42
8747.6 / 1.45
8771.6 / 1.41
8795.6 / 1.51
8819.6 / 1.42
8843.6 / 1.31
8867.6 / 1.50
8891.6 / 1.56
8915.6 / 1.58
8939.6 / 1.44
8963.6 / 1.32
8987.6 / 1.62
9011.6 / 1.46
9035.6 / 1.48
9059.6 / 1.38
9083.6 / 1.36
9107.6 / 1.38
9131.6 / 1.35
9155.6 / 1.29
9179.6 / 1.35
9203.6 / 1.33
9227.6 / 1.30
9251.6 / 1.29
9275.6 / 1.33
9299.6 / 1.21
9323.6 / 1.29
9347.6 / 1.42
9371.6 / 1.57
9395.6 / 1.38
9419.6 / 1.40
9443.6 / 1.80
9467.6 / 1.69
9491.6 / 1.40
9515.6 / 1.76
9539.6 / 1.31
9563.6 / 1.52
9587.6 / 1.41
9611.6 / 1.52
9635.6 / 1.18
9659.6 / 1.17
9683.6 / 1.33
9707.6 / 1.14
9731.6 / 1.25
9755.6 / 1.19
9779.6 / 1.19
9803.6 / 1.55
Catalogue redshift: 0.287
